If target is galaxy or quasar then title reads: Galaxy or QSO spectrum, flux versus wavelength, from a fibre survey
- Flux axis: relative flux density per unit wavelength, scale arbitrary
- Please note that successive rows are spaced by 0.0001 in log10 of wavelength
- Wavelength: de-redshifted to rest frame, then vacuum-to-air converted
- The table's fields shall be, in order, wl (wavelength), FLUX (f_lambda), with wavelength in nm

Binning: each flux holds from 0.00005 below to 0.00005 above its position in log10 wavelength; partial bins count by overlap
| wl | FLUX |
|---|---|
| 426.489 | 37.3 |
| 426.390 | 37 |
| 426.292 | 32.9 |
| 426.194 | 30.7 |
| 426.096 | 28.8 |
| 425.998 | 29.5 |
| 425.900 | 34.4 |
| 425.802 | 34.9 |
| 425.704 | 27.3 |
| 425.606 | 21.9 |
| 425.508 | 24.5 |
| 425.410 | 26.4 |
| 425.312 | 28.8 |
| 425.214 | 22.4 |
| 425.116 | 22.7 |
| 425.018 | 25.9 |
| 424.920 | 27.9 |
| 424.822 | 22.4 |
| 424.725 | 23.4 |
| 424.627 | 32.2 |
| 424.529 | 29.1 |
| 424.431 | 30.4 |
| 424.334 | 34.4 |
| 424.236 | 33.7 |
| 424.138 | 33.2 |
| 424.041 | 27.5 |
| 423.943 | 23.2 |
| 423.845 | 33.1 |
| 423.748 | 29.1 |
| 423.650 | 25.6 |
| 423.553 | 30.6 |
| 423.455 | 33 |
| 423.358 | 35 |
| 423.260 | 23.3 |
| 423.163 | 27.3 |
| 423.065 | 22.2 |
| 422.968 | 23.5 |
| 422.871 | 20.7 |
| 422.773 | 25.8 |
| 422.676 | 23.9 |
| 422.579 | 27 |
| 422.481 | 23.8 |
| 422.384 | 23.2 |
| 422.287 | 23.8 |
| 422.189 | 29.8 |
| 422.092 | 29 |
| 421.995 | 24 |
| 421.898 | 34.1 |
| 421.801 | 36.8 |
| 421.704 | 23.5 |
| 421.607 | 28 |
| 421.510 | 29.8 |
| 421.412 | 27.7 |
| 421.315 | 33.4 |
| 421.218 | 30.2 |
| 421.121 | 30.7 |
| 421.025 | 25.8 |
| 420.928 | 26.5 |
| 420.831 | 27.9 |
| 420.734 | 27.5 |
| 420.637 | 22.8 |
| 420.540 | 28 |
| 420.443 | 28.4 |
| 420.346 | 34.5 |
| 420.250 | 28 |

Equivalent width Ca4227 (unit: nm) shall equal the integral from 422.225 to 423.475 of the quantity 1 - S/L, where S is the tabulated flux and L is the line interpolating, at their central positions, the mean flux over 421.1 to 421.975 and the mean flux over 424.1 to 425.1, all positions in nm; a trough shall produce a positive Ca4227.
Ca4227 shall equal 0.18 nm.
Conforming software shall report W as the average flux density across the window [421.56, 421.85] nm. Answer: 29.5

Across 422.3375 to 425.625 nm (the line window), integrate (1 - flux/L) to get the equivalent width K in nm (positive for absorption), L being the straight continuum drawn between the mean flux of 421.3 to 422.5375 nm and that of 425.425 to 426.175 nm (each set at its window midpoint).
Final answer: 0.162 nm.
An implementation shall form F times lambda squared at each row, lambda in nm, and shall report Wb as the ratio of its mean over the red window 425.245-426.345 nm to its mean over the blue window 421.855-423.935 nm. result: 1.09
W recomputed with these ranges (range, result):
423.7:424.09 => 28.3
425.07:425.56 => 24.9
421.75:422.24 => 30.7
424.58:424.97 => 26.5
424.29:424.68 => 31.4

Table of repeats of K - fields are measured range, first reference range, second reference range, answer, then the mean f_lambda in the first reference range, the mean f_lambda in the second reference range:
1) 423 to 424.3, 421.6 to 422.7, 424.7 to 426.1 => -0.09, 27.3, 26.7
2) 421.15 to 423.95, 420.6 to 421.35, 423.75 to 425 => 0.09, 28.1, 29.1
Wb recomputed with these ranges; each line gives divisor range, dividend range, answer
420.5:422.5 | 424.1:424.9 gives 1.08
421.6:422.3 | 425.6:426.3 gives 1.07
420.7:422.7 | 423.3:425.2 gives 1.05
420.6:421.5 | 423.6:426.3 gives 1.03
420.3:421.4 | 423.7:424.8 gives 1.06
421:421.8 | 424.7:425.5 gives 0.87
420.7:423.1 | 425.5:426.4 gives 1.13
